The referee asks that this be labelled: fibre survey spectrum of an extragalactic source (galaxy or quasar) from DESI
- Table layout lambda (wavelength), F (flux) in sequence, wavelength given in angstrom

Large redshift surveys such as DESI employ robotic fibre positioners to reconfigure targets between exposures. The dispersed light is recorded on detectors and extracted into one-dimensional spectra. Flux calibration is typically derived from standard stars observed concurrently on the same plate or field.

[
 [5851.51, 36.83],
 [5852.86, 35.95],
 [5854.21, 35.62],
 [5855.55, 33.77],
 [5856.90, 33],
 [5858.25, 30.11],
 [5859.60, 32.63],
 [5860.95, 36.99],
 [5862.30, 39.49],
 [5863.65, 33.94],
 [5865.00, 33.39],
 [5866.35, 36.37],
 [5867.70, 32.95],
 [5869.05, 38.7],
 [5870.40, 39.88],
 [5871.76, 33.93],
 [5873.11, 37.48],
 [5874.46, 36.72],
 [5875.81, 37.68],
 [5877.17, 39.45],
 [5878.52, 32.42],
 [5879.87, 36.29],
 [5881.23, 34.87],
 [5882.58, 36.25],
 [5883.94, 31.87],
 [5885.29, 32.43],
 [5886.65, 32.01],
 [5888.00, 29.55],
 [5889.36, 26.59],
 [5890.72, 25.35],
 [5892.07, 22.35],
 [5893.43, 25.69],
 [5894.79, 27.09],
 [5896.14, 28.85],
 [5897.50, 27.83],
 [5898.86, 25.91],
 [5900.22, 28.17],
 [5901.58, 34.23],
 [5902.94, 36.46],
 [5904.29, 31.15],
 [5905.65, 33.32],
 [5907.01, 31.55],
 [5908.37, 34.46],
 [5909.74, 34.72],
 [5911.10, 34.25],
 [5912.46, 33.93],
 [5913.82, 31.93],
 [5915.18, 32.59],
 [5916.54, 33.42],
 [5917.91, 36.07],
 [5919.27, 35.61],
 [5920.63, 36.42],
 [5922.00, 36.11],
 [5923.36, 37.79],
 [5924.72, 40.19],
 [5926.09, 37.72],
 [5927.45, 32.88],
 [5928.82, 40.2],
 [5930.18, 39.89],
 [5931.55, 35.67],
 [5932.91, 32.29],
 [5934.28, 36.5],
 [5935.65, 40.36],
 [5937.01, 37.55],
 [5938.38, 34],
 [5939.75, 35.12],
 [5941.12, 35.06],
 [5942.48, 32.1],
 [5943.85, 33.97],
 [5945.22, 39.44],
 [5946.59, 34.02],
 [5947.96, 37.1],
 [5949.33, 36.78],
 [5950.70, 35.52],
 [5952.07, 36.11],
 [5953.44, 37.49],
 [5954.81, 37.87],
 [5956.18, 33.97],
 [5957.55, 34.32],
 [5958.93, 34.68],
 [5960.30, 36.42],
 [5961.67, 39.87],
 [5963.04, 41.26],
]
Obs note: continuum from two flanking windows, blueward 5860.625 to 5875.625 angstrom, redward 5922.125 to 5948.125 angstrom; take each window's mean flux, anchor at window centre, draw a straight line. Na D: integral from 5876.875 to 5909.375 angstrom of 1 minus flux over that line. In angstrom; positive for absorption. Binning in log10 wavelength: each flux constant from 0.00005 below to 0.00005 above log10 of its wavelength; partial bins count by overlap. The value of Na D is 4.87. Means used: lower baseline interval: 36.4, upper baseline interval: 36.4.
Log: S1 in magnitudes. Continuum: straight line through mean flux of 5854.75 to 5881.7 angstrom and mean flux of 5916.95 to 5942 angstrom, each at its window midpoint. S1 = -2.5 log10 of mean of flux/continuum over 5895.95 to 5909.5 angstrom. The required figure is 0.15 mag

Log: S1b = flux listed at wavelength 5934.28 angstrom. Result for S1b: 36.5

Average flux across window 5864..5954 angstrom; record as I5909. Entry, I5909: 34.2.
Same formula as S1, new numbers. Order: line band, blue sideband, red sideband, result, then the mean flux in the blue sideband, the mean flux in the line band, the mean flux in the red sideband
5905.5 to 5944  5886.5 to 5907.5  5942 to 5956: -0.09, 29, 35.4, 36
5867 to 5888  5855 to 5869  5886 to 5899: -0.15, 34.5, 35.3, 27.2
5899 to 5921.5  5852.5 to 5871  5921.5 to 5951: 0.08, 35.2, 33.5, 36.4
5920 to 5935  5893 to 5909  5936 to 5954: -0.10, 30.5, 36.9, 35.8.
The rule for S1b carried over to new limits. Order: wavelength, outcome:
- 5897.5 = 27.83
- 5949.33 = 36.78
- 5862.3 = 39.49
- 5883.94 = 31.87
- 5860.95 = 36.99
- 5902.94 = 36.46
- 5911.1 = 34.25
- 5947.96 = 37.1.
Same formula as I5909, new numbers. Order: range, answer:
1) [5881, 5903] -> 29.4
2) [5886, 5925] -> 31.8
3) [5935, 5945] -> 35.6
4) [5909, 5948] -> 35.7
